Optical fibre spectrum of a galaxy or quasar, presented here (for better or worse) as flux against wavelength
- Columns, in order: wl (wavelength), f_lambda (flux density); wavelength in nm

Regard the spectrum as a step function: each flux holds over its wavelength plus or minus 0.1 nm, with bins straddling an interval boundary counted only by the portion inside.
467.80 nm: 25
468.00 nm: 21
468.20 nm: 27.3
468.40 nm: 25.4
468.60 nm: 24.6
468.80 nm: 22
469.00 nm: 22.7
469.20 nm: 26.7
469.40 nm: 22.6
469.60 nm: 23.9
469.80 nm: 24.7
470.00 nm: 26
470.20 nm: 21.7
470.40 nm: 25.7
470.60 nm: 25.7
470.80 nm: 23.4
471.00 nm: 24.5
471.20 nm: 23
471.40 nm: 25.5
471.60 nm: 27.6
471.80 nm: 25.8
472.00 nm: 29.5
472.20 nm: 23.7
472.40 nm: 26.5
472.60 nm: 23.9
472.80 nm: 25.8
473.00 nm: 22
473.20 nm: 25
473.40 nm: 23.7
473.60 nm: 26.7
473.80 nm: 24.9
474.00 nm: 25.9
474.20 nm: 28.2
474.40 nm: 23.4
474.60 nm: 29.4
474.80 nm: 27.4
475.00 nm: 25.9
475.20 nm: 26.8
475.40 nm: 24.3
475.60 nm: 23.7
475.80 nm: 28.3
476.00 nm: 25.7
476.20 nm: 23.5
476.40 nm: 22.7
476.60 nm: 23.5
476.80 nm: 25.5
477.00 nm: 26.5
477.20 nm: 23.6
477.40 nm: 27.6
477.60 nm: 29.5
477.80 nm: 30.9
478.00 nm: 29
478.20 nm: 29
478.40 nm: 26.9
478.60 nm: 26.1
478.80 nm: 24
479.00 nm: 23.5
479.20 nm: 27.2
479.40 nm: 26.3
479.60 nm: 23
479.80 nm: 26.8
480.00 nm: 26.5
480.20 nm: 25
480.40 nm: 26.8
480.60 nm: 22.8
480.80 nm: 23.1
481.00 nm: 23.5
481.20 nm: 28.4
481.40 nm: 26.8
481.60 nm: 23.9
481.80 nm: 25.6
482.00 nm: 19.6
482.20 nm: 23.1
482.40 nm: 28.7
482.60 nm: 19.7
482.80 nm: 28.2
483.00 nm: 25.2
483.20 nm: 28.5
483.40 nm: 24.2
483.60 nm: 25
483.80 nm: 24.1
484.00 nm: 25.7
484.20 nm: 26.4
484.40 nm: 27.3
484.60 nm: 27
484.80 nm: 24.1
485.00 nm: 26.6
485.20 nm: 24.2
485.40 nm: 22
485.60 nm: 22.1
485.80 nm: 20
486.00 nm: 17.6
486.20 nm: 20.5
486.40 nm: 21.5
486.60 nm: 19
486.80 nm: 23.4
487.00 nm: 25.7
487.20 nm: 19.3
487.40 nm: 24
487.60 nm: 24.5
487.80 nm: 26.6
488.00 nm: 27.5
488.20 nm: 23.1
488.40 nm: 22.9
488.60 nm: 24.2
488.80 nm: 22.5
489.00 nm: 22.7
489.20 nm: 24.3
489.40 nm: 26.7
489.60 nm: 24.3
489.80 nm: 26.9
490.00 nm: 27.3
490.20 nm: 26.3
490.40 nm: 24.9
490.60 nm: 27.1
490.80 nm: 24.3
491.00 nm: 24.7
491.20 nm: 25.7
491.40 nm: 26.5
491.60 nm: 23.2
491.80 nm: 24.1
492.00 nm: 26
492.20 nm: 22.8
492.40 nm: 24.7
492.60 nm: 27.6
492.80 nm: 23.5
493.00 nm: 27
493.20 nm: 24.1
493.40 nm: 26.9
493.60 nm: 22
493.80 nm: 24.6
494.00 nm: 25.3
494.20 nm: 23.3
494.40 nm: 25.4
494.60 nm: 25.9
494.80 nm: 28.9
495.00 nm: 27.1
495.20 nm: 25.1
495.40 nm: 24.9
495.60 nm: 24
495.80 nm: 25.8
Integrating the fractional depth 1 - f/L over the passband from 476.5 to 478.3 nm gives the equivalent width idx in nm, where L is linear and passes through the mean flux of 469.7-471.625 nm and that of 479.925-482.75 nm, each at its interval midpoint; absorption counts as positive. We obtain -0.191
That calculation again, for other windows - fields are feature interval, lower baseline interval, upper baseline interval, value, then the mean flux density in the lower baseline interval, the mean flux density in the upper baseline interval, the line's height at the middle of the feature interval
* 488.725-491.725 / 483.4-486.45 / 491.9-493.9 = -0.08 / 23.7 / 24.9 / 24.5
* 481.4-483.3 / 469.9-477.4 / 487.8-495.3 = 0.03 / 25.3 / 25.1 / 25.2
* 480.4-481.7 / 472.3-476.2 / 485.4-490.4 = -0.02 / 25.6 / 23.5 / 24.5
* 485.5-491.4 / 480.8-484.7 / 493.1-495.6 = 0.33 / 25.3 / 25.2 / 25.2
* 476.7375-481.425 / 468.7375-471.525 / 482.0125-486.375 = -0.39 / 24.2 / 24.2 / 24.2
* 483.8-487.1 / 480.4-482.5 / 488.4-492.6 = 0.19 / 24.7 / 25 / 24.8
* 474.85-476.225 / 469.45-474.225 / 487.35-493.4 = -0.03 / 25.1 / 25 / 25.1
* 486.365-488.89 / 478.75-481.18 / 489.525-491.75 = 0.19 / 25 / 25.5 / 25.4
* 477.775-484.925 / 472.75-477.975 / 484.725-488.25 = -0.39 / 25.8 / 22.9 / 24.2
